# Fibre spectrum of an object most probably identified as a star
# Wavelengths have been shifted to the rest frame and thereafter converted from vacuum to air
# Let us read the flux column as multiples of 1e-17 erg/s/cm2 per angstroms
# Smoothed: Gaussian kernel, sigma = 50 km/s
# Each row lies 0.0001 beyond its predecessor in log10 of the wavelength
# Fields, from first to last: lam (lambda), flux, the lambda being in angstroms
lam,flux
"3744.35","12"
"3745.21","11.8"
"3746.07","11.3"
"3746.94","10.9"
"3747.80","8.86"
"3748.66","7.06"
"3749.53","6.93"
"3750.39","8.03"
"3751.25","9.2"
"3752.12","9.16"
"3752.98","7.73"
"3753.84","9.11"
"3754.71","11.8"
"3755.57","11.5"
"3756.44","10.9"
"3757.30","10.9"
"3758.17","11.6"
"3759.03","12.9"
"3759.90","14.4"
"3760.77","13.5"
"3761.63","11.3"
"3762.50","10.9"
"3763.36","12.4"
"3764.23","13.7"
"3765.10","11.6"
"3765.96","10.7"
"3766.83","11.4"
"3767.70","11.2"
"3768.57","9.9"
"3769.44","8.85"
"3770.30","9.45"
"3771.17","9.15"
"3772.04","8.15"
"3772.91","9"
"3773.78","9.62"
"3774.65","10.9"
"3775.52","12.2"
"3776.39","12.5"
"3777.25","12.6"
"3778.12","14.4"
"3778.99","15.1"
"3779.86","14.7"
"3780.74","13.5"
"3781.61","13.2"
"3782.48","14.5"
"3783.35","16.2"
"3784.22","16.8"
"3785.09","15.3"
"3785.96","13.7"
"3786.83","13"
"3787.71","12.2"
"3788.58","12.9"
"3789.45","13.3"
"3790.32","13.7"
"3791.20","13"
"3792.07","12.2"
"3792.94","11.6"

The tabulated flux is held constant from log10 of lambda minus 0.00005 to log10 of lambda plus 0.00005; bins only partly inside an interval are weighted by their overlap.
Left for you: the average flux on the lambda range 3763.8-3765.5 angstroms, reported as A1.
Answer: 12.6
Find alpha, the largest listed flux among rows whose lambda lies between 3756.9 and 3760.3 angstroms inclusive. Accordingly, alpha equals 14.4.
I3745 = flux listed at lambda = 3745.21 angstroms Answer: 11.8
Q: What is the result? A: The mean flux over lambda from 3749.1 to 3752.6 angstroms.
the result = 8.33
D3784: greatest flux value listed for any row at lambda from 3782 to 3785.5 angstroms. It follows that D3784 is 16.8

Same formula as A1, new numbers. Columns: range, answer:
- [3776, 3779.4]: 13.7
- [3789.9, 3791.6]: 13.3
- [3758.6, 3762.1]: 13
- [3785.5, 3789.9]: 13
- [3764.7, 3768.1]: 11.2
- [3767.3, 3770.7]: 9.85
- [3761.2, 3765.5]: 12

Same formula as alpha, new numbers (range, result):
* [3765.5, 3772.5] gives 11.4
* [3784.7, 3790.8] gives 15.3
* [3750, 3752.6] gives 9.2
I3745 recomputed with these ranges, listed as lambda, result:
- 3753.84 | 9.11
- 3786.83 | 13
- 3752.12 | 9.16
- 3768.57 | 9.9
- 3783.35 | 16.2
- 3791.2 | 13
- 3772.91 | 9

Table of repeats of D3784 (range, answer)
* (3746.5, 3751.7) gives 10.9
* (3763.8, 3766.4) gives 13.7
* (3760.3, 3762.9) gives 13.5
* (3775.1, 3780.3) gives 15.1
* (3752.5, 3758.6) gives 11.8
